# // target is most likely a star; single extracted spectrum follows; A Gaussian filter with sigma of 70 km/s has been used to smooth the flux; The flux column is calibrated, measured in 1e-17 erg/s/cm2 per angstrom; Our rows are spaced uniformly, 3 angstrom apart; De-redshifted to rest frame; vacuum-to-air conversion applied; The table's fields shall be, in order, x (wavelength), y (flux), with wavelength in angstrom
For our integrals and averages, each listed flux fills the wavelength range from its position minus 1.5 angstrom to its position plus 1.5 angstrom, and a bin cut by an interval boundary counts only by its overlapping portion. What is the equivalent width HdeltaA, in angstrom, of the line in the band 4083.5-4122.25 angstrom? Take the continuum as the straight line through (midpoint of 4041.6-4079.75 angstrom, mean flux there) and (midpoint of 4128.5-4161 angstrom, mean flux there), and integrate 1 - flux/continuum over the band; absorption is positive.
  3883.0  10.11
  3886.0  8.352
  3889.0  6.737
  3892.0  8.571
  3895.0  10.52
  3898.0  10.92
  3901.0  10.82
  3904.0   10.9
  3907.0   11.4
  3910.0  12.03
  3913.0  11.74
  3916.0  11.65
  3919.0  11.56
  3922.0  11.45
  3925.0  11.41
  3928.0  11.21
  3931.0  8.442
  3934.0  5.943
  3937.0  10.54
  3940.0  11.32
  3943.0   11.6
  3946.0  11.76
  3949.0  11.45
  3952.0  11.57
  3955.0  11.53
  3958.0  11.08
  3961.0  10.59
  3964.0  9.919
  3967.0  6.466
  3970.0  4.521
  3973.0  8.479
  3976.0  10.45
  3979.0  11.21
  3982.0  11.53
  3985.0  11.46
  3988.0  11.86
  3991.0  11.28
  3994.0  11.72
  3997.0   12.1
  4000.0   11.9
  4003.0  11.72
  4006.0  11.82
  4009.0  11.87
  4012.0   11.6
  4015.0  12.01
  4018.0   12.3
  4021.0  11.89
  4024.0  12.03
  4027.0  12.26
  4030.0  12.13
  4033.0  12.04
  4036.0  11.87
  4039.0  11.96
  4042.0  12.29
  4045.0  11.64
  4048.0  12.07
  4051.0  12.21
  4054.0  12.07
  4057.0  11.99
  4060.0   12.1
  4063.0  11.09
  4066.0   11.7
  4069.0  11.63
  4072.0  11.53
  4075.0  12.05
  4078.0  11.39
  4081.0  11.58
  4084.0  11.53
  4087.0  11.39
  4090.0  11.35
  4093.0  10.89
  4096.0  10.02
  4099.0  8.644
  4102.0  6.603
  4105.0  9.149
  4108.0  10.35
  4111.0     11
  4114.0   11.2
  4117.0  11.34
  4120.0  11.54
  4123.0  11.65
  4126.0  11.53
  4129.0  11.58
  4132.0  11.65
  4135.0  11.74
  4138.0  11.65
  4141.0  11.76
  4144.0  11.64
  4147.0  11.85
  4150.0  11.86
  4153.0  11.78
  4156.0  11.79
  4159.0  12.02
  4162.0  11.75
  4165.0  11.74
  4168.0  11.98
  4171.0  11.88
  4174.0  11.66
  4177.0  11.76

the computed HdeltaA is 4.6 angstrom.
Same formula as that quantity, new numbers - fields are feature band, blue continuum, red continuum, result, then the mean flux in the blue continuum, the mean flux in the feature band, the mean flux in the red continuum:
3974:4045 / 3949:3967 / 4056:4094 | -4.77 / 10.6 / 11.8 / 11.6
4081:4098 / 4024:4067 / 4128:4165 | 1.23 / 12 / 11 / 11.8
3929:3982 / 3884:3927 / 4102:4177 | 4.32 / 10.6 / 9.88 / 11.4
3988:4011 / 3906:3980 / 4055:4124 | -2.58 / 10.4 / 11.8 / 10.9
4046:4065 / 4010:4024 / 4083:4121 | -1.14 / 12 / 11.9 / 10.4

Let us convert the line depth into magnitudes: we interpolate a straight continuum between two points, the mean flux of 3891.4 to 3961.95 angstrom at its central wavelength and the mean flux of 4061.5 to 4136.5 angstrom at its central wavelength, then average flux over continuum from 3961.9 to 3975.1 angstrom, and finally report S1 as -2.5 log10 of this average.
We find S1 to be 0.39 mag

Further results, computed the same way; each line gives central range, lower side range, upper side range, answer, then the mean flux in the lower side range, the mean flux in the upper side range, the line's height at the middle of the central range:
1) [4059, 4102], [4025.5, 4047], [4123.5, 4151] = 0.08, 12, 11.7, 11.9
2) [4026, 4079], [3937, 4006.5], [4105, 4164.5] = -0.07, 10.7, 11.5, 11.1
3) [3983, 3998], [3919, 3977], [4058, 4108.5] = -0.14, 10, 10.8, 10.3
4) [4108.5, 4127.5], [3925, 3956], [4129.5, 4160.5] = 0.03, 10.6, 11.8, 11.6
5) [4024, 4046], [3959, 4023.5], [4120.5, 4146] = -0.09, 10.8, 11.6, 11.1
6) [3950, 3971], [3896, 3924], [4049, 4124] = 0.18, 11.4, 11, 11.3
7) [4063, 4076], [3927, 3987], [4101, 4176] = -0.08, 10.1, 11.3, 10.9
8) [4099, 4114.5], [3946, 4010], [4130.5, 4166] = 0.21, 10.7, 11.8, 11.5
